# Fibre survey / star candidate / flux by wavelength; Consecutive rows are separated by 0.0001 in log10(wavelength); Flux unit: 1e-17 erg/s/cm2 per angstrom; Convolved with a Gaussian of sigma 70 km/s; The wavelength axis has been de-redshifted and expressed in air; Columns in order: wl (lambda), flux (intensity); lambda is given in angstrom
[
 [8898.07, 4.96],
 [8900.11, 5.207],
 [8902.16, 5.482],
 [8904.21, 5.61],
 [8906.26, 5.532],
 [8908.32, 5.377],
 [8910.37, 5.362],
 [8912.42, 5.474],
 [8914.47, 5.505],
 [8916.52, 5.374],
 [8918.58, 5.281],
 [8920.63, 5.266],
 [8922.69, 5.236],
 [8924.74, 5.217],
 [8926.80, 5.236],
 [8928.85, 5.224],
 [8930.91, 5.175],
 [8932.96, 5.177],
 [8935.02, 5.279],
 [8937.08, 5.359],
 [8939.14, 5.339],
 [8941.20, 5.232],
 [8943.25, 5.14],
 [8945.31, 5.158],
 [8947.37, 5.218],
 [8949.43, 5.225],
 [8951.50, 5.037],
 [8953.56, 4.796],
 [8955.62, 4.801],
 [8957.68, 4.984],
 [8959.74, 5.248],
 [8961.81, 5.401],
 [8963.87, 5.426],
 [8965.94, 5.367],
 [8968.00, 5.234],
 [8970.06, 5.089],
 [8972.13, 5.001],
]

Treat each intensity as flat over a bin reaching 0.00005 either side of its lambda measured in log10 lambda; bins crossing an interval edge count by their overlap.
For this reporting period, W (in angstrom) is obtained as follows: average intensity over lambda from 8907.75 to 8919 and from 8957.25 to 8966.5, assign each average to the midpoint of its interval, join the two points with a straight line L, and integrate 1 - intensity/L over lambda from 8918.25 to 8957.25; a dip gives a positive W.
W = 1.3 angstrom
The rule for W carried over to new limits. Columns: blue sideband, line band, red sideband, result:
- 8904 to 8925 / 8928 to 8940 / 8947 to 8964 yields 0.0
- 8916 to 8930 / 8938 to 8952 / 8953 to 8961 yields -0.3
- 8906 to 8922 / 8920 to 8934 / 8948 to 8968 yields 0.3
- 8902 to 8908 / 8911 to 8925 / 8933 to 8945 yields 0.2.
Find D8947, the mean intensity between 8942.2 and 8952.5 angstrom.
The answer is 5.16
